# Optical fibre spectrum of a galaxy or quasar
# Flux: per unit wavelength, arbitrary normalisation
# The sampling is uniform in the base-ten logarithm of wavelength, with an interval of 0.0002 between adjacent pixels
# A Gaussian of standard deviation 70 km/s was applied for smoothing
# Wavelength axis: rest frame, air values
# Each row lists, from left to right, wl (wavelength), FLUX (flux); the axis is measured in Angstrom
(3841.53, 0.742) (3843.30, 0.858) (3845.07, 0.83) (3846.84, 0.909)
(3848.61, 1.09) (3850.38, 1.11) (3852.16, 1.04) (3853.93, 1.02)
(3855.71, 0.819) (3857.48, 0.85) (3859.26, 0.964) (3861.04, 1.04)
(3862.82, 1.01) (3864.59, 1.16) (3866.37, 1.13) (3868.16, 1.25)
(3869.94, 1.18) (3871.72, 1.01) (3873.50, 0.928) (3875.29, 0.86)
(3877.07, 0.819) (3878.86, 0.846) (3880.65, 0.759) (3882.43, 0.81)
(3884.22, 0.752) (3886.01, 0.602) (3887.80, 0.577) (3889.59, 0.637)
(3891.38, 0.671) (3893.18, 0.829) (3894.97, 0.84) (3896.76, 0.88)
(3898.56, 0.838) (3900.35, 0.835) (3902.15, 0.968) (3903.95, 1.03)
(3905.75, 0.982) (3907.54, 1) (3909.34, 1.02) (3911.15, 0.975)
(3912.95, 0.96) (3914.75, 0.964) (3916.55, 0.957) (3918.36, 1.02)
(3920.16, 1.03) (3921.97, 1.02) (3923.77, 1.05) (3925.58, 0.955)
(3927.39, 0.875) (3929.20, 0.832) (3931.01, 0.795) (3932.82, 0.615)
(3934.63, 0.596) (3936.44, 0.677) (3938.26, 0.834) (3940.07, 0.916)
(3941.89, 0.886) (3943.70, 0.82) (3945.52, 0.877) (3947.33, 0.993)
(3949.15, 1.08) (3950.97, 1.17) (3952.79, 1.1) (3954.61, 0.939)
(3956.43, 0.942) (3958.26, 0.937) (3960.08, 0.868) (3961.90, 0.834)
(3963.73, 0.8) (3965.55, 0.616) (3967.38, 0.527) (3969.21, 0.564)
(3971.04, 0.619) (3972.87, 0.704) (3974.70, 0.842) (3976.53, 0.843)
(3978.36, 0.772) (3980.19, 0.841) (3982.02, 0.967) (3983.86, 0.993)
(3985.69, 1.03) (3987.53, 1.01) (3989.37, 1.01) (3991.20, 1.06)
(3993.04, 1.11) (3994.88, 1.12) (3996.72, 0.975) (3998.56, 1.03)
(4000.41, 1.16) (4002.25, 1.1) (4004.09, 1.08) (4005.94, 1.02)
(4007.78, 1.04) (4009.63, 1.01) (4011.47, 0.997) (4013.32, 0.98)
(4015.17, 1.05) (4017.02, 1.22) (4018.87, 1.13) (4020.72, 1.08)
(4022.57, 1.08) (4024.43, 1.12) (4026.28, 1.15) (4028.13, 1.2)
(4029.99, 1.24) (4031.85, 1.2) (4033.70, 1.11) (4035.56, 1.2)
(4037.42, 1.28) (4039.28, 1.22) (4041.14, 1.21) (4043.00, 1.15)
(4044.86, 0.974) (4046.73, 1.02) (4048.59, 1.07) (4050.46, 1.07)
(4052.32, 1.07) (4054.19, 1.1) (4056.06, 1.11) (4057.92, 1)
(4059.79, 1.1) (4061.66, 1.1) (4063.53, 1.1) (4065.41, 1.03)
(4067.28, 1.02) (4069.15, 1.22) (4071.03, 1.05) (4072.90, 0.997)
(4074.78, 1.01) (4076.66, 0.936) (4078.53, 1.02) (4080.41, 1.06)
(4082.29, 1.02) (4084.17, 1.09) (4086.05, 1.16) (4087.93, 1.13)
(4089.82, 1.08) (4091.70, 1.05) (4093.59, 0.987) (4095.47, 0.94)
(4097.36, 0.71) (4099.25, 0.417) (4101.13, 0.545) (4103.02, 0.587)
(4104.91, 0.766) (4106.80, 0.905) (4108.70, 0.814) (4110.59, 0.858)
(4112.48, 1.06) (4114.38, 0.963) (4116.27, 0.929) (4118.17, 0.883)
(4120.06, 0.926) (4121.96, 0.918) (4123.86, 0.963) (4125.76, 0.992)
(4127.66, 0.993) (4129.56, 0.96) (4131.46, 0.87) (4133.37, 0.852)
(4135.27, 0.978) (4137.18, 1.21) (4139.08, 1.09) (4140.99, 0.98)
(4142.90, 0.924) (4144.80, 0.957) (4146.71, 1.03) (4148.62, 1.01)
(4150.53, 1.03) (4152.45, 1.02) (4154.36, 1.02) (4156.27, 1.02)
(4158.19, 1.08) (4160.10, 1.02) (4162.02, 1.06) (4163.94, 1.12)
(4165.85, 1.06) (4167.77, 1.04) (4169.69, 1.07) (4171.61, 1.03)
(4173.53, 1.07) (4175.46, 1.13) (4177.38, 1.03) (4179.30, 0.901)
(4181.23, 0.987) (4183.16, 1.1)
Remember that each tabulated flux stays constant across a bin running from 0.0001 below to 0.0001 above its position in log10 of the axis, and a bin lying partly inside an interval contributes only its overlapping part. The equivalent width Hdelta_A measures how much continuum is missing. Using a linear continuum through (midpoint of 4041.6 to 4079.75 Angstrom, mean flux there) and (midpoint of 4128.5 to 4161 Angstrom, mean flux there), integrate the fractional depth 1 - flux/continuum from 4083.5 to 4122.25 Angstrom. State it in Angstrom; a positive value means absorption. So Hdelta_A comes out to 5.3 Angstrom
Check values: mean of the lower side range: 1.06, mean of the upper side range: 1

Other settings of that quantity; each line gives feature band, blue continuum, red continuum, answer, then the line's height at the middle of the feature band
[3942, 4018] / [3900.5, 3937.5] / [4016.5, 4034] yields 7.9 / 1.05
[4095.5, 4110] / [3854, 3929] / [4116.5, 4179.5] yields 4.3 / 0.992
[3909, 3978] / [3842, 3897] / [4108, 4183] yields 4.6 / 0.93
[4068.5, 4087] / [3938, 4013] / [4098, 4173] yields -2.2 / 0.941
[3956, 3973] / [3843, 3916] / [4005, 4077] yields 4.6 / 1.01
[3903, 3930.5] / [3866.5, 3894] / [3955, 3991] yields -4.5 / 0.839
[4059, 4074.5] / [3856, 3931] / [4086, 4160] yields -2.4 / 0.932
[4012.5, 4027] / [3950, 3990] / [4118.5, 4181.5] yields -3.2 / 0.901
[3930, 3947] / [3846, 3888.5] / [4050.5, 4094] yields 3.4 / 0.983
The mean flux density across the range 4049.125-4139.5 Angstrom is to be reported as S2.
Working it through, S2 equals 0.971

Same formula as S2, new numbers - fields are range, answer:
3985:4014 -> 1.05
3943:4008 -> 0.927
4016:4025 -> 1.12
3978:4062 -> 1.08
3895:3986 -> 0.882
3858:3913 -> 0.907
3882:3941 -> 0.859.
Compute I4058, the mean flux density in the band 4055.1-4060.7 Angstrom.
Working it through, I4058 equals 1.07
